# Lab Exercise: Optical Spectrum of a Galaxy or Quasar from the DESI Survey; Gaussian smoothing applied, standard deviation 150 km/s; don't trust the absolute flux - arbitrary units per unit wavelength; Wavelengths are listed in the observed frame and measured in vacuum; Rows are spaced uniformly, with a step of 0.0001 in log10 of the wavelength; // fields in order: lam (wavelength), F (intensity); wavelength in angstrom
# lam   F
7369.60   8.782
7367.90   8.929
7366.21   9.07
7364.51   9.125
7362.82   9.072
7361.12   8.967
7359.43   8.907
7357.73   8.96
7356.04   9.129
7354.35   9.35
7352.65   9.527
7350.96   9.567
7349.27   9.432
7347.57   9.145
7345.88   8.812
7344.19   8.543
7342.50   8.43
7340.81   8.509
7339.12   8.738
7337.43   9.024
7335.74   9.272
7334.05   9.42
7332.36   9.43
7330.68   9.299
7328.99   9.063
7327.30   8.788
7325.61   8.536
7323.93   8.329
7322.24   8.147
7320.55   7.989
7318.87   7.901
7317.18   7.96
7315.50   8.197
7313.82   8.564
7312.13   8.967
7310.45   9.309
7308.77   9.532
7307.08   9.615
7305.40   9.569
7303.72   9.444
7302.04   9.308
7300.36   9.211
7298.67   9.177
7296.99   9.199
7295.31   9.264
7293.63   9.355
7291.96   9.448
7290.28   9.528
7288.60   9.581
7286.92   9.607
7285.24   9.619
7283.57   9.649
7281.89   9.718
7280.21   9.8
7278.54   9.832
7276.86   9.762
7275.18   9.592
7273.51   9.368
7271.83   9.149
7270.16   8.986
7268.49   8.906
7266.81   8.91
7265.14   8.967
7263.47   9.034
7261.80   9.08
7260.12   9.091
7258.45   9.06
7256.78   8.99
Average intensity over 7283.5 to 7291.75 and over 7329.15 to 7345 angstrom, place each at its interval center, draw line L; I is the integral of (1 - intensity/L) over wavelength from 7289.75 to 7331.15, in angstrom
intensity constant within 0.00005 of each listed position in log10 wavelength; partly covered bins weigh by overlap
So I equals 1.6 angstrom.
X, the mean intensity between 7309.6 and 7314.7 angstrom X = 8.95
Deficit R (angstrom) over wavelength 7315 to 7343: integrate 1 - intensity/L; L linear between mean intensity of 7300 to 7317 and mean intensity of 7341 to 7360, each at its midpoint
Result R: 1.3 angstrom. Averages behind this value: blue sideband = 9.13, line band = 8.66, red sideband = 9.05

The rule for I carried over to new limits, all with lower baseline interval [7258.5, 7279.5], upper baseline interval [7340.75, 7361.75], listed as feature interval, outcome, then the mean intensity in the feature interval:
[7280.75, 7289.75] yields -0.4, 9.63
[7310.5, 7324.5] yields 1.2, 8.31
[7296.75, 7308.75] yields -0.3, 9.37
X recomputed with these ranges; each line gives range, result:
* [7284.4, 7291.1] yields 9.59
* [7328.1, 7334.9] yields 9.3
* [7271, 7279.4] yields 9.54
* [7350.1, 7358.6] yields 9.31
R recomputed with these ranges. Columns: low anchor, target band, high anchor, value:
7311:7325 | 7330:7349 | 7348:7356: 0.03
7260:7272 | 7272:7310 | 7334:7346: -2.39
